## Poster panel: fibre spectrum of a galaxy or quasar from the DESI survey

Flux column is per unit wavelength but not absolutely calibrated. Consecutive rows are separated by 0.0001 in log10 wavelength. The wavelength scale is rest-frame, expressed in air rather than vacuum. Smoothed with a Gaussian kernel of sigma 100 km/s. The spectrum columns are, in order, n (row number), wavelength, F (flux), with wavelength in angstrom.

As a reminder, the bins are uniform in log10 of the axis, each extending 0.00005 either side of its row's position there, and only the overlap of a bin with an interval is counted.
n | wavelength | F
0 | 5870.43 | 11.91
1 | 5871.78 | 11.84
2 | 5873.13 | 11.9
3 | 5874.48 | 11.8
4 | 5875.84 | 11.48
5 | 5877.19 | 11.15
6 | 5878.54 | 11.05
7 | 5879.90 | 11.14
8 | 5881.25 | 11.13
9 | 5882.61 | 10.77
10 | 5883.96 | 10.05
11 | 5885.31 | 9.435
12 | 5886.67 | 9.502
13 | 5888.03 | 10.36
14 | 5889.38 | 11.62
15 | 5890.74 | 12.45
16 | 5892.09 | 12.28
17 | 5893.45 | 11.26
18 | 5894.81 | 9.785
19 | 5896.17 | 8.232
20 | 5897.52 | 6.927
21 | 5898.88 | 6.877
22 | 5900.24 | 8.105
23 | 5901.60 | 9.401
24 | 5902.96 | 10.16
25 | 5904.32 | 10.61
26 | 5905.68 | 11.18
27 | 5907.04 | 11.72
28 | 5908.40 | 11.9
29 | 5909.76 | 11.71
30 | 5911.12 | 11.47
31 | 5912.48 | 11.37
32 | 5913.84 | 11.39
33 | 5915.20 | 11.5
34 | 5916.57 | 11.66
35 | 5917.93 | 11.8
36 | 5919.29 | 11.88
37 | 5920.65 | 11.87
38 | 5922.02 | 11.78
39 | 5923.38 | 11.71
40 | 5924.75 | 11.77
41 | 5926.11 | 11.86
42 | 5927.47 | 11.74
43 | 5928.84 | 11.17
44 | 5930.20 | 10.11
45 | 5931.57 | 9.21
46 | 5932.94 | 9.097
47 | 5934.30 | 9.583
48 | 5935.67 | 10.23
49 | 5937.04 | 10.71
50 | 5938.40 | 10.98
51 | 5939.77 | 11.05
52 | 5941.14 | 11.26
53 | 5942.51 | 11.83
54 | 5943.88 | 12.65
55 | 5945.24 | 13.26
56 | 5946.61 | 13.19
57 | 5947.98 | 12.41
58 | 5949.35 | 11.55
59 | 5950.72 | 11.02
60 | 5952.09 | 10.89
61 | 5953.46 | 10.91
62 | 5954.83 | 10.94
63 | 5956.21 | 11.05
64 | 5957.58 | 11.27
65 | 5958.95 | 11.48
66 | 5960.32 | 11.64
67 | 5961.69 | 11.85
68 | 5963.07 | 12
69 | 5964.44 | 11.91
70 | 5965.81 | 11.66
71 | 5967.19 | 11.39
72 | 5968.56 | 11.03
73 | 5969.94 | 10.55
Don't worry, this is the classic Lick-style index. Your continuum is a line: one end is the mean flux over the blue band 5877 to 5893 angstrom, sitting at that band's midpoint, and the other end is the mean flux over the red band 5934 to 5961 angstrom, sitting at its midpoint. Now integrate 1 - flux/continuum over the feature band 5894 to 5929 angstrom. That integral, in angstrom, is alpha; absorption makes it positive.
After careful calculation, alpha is 1.2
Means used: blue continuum 10.9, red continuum 11.4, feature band 10.8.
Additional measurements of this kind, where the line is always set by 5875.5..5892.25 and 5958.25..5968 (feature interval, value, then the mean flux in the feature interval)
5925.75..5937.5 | 1.0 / 10.4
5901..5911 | 0.1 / 11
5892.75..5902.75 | 2.1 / 8.73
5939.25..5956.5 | -0.3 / 11.7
